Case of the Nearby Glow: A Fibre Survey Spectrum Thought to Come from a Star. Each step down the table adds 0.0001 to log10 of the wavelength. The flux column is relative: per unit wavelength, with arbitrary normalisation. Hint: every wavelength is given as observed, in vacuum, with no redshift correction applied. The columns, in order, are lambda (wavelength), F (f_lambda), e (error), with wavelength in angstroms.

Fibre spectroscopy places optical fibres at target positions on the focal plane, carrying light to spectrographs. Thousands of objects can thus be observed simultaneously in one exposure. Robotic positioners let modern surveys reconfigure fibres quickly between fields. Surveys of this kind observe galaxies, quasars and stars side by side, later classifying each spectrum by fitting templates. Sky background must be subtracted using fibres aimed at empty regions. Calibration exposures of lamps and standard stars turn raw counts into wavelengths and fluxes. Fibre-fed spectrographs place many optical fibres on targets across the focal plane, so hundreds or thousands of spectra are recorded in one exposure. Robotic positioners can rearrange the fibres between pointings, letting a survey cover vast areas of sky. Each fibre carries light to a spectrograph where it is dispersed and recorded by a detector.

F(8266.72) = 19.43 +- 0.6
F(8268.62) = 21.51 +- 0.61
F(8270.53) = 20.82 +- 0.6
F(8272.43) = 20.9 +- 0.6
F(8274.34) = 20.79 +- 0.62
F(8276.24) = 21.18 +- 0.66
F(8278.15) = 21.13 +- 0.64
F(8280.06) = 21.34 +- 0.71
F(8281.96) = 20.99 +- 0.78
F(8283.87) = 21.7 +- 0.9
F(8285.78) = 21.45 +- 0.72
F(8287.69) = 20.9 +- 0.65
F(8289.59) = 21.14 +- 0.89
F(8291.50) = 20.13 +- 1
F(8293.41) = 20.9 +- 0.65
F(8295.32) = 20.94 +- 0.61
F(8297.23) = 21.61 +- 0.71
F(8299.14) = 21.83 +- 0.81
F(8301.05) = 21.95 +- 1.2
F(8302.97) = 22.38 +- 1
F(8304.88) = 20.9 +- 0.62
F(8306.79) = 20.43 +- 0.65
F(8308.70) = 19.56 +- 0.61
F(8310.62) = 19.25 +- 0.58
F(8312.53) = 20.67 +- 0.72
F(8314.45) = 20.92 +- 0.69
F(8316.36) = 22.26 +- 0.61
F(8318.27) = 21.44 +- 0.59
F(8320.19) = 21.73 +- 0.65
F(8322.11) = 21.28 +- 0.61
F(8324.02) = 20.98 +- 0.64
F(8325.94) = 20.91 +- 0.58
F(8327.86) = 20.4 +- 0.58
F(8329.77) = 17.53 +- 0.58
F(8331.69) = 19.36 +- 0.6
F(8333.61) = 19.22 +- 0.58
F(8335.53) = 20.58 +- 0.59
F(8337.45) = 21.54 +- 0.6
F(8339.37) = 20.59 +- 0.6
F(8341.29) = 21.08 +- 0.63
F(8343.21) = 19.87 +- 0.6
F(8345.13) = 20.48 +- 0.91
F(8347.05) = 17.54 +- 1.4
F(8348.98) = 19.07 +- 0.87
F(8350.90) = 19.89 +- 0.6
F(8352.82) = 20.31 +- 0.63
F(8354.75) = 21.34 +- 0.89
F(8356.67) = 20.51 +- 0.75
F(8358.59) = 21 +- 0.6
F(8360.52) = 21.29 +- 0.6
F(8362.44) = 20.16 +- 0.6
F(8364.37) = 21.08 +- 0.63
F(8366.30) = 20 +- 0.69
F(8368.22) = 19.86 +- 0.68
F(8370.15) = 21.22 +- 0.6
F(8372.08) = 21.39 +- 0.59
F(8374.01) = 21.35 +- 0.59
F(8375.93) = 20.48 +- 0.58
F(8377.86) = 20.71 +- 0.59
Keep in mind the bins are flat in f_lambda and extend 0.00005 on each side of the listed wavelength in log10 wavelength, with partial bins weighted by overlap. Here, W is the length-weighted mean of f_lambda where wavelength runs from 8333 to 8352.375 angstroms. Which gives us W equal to 20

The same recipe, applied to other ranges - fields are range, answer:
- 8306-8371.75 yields 20.4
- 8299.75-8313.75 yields 20.8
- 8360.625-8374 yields 20.7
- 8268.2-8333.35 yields 20.9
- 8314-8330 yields 21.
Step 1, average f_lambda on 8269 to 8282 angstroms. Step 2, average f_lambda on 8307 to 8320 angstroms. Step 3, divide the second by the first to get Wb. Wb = 1.0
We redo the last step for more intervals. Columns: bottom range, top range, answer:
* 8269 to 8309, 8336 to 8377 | 0.97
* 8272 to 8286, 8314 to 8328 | 1.01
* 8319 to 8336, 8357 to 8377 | 1.03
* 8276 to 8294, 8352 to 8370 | 0.98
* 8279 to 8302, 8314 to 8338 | 0.97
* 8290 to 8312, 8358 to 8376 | 1.00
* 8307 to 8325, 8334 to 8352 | 0.96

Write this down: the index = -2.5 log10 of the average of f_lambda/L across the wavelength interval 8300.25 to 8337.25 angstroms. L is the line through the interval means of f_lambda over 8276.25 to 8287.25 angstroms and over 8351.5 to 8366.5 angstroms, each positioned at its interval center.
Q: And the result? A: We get 0.02 mag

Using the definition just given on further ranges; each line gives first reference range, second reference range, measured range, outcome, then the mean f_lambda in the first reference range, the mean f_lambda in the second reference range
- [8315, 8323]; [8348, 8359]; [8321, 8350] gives 0.052 mag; 21.6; 20.3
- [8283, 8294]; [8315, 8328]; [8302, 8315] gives 0.034 mag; 21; 21.3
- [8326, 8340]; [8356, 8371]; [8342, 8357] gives 0.024 mag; 19.9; 20.6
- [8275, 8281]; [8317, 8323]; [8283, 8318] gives 0.015 mag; 21.2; 21.5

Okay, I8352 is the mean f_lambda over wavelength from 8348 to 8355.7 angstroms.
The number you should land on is 20.1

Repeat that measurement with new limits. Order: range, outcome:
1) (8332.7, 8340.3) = 20.5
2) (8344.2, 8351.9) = 19.2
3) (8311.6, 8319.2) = 21.3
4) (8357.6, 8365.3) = 20.9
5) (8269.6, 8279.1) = 21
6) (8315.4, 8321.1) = 21.8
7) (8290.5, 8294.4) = 20.5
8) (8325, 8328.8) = 20.6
